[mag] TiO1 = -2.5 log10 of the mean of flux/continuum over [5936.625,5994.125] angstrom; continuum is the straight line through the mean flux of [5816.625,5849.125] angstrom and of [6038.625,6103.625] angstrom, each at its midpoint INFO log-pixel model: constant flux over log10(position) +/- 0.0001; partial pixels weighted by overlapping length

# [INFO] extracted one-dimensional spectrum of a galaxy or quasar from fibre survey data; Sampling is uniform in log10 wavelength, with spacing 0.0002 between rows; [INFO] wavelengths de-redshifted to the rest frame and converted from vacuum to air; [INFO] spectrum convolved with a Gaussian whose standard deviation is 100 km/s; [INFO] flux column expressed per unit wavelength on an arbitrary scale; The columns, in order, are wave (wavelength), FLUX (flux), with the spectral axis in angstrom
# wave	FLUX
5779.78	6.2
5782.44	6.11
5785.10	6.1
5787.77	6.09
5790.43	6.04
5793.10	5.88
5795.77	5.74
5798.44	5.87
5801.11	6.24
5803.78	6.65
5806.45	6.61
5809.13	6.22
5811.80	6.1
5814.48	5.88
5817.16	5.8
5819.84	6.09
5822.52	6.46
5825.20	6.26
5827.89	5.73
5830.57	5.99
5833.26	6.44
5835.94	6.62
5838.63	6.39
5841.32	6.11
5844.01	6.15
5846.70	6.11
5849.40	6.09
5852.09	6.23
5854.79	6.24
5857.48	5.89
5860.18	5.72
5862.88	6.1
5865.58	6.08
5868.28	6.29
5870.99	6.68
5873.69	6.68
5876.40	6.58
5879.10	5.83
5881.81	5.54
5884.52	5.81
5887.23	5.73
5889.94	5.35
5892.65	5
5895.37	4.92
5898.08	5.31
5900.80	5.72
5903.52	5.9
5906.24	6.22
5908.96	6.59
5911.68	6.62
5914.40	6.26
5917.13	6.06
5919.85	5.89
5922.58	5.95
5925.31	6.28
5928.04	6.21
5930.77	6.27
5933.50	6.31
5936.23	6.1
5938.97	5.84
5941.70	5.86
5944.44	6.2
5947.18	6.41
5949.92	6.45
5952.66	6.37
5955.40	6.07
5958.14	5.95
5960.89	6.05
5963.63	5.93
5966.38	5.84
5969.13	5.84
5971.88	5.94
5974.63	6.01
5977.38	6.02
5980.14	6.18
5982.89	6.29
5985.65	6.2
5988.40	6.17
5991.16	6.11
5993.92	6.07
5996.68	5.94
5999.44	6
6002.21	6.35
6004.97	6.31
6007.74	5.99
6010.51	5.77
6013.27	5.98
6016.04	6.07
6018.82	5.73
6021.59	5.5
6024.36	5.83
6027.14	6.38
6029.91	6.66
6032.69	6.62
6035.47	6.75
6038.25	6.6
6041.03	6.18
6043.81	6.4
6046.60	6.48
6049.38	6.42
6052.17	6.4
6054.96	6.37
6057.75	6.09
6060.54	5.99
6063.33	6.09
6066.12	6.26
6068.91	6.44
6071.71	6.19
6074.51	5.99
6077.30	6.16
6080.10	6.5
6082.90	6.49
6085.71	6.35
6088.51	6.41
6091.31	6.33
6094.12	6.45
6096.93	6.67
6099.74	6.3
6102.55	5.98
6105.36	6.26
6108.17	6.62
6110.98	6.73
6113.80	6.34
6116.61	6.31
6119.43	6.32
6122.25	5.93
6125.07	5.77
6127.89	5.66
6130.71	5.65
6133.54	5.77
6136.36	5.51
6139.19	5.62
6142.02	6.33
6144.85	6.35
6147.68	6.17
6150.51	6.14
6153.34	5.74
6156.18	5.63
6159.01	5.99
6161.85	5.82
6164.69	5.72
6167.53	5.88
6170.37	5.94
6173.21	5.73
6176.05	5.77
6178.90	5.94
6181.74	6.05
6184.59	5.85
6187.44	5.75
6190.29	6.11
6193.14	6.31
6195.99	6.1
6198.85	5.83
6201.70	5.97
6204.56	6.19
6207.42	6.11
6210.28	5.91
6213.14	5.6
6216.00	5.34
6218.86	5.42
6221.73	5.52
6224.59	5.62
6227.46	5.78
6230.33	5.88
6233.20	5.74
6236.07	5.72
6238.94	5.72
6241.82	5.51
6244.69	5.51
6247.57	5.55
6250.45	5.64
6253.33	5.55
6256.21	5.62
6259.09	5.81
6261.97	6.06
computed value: 0.03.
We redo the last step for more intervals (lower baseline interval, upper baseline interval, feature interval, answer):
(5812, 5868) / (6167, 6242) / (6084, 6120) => -0.08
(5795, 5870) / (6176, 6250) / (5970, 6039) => -0.03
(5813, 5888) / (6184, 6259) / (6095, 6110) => -0.09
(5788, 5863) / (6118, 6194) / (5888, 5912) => 0.07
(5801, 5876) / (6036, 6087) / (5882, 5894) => 0.14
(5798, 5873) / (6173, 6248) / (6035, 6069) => -0.06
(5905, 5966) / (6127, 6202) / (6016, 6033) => 0.00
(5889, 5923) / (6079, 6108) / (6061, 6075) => 0.02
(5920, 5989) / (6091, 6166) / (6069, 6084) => -0.03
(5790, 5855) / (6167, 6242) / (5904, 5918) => -0.04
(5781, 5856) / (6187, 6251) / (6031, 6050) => -0.10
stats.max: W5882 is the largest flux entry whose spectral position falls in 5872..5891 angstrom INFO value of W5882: 6.68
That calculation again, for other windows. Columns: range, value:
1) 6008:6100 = 6.75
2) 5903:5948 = 6.62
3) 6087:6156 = 6.73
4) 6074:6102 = 6.67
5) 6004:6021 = 6.31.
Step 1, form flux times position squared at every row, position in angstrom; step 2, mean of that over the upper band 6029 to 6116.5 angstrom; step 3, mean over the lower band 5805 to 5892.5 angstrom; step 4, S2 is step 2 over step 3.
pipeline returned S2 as 1.1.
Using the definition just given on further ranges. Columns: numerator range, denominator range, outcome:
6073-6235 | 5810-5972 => 1.08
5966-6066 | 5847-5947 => 1.07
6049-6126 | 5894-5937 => 1.10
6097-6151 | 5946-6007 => 1.05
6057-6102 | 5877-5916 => 1.16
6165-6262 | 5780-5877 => 1.07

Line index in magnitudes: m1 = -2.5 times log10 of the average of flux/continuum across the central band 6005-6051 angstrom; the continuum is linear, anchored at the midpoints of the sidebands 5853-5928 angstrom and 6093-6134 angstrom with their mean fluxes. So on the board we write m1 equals -0.018 mag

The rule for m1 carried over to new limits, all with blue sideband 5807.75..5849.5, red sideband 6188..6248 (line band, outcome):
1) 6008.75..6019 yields 0.01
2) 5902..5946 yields -0.02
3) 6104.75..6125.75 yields -0.08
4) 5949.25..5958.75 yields -0.03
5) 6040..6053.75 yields -0.08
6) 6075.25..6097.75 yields -0.09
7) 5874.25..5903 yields 0.09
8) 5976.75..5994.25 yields -0.03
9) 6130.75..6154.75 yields -0.01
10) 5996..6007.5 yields -0.03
